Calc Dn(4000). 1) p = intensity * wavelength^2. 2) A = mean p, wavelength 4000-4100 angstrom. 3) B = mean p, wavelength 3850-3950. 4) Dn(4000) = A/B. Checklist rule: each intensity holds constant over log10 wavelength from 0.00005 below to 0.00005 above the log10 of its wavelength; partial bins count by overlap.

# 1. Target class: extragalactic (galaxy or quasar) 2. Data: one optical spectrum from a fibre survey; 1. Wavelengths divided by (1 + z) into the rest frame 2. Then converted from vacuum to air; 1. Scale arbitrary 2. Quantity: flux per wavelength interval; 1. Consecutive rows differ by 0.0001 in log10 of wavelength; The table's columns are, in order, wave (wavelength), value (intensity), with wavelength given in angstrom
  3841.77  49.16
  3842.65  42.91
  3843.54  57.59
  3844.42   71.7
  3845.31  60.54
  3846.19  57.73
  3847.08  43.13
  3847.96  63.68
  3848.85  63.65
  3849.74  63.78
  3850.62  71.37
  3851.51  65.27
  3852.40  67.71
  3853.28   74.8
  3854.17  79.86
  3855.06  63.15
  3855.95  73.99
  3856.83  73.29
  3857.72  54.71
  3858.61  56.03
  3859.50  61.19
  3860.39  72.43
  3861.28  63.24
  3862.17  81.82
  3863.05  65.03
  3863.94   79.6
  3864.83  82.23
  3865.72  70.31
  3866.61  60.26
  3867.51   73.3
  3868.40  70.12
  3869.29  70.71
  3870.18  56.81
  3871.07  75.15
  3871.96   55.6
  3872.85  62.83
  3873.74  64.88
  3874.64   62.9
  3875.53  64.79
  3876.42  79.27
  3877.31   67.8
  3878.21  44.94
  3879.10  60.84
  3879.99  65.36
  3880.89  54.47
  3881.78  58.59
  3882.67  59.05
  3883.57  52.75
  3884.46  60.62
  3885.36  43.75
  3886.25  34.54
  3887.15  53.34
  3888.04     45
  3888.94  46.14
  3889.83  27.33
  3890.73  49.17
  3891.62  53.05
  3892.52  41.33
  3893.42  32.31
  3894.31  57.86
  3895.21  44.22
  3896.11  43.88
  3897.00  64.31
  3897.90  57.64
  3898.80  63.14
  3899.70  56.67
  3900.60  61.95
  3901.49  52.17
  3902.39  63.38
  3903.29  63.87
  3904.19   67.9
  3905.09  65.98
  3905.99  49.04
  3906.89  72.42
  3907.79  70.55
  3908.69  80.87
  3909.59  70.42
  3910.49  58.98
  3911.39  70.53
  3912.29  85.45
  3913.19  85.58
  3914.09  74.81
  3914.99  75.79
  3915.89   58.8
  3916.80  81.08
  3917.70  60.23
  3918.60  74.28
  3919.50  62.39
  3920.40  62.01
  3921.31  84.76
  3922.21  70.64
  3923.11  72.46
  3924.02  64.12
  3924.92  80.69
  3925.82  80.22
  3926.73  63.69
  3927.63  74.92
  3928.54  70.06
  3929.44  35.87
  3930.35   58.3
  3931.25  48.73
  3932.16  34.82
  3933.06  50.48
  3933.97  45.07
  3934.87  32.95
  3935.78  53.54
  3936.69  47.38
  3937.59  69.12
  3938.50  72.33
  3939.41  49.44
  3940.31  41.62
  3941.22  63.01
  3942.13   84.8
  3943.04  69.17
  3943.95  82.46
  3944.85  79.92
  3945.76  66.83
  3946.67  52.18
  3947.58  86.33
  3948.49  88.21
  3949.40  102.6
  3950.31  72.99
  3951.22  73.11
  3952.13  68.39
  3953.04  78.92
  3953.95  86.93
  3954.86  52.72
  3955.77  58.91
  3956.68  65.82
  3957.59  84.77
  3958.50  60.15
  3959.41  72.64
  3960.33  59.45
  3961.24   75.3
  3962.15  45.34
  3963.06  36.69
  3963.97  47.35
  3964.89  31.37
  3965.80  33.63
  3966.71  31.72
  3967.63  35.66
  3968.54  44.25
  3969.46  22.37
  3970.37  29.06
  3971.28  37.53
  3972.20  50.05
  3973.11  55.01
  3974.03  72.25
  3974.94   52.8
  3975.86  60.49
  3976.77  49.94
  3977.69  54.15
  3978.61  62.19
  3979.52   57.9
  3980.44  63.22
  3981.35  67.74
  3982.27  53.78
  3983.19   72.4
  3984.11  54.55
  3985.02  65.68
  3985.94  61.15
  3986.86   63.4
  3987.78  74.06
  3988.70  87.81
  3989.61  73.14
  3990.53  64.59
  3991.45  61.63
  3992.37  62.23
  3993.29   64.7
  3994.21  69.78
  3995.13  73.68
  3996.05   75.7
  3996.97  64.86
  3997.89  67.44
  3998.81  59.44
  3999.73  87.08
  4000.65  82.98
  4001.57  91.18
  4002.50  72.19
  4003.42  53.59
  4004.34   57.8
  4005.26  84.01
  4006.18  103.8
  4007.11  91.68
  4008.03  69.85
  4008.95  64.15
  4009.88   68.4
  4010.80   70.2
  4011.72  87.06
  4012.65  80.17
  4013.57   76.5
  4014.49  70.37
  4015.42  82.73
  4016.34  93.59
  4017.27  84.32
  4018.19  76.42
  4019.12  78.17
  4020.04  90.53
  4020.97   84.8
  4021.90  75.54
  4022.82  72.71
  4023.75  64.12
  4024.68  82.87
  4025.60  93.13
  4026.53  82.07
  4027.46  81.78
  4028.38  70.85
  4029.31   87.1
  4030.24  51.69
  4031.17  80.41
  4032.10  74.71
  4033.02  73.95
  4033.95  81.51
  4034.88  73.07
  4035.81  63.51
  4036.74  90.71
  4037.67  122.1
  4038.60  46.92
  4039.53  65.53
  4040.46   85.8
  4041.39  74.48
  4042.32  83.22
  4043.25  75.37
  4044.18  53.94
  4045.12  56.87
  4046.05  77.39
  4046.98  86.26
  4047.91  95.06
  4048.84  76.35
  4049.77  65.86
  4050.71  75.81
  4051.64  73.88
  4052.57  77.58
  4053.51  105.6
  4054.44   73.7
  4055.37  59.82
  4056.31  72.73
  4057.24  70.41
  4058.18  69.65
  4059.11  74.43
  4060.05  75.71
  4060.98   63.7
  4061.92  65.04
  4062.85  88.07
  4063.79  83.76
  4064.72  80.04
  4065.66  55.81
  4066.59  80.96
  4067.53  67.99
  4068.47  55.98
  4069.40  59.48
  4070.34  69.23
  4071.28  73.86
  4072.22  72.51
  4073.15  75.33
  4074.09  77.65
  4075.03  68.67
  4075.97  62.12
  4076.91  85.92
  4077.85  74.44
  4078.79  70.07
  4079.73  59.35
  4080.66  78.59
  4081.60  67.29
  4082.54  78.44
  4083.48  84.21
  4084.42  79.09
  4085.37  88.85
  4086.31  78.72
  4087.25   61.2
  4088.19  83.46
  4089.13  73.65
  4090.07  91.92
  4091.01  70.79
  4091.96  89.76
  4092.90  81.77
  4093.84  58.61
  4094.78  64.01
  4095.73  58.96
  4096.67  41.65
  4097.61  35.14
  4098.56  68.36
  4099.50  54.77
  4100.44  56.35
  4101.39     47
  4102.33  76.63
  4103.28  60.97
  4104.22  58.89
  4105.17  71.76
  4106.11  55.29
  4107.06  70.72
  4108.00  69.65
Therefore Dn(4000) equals 1.27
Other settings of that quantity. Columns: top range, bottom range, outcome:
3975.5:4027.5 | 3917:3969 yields 1.20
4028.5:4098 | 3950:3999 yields 1.29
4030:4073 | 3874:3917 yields 1.35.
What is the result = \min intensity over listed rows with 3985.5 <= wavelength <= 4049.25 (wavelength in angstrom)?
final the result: 46.92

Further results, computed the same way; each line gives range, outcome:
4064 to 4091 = 55.81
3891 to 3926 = 32.31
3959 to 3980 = 22.37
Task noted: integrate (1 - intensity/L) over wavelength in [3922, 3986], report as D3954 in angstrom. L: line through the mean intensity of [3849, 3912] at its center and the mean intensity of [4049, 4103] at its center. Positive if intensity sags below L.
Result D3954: 5.2 angstrom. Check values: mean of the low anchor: 61.5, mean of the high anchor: 71.1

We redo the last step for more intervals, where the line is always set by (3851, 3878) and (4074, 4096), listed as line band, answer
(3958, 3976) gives 5.97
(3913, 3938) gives 2.43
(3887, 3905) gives 4.31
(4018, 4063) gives -1.86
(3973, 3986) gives 2.02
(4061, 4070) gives 0.43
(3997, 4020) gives -1.56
